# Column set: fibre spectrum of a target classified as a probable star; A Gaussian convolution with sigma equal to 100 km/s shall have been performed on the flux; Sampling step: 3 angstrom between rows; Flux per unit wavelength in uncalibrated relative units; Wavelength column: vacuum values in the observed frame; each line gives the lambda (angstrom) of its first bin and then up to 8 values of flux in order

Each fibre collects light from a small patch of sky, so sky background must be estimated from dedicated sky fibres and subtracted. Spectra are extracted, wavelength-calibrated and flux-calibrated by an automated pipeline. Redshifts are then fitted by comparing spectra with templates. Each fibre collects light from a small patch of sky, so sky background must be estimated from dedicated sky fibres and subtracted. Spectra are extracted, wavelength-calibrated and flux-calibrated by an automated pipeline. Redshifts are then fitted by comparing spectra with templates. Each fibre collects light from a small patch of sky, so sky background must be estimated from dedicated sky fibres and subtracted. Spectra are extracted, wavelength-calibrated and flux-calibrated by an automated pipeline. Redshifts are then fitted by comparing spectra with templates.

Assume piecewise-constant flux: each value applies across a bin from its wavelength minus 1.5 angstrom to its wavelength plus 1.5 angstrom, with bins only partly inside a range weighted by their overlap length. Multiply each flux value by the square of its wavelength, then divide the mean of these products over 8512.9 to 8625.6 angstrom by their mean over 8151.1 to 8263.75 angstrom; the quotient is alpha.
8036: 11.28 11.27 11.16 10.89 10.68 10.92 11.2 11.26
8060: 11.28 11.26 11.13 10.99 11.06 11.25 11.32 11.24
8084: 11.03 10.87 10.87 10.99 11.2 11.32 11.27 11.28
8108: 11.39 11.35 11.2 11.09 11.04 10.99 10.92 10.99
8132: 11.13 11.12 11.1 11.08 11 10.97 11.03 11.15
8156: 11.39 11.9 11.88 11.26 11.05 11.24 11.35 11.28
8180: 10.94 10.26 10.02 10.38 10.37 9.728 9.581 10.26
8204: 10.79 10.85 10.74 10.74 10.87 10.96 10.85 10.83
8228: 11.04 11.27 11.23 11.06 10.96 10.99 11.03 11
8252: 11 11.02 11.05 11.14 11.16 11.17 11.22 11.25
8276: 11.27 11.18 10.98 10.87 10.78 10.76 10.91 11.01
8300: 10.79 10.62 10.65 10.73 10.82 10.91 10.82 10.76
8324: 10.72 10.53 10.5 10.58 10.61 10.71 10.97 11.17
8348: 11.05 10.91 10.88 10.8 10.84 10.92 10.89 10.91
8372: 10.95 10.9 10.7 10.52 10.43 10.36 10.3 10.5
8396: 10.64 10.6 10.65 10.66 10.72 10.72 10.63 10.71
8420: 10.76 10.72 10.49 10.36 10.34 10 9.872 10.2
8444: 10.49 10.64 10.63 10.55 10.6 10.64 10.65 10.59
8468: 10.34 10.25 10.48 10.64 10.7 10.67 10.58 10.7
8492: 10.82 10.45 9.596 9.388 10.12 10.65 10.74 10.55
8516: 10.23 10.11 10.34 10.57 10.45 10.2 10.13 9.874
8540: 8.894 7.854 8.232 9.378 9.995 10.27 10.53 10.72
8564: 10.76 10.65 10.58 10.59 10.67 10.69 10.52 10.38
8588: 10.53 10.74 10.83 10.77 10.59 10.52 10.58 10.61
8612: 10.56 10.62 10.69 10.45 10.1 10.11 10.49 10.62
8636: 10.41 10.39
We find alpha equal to 1.0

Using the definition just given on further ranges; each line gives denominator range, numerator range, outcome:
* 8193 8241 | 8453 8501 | 1.04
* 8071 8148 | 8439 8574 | 1.02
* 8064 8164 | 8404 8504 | 1.02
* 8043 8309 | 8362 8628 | 1.02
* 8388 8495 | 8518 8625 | 1.01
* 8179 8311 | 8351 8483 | 1.02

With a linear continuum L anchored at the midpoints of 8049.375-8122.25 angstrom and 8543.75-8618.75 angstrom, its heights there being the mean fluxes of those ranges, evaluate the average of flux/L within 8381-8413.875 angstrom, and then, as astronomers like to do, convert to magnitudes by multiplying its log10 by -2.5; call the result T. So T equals 0.01 mag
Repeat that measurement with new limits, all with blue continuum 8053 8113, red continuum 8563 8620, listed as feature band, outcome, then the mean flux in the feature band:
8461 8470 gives 0.03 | 10.5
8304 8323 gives 0.02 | 10.8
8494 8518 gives 0.05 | 10.2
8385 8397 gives 0.04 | 10.4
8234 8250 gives 0.00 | 11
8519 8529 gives 0.03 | 10.4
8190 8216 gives 0.06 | 10.4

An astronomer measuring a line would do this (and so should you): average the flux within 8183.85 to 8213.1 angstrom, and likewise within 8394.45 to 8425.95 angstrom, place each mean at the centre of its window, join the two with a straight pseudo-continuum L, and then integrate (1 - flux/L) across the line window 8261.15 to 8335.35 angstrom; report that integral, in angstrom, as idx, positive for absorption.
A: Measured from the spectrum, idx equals -2.7 angstrom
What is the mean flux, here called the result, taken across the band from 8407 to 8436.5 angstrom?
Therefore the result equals 10.5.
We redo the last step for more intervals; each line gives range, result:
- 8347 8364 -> 10.9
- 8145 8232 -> 10.9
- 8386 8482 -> 10.5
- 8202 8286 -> 11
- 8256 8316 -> 11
